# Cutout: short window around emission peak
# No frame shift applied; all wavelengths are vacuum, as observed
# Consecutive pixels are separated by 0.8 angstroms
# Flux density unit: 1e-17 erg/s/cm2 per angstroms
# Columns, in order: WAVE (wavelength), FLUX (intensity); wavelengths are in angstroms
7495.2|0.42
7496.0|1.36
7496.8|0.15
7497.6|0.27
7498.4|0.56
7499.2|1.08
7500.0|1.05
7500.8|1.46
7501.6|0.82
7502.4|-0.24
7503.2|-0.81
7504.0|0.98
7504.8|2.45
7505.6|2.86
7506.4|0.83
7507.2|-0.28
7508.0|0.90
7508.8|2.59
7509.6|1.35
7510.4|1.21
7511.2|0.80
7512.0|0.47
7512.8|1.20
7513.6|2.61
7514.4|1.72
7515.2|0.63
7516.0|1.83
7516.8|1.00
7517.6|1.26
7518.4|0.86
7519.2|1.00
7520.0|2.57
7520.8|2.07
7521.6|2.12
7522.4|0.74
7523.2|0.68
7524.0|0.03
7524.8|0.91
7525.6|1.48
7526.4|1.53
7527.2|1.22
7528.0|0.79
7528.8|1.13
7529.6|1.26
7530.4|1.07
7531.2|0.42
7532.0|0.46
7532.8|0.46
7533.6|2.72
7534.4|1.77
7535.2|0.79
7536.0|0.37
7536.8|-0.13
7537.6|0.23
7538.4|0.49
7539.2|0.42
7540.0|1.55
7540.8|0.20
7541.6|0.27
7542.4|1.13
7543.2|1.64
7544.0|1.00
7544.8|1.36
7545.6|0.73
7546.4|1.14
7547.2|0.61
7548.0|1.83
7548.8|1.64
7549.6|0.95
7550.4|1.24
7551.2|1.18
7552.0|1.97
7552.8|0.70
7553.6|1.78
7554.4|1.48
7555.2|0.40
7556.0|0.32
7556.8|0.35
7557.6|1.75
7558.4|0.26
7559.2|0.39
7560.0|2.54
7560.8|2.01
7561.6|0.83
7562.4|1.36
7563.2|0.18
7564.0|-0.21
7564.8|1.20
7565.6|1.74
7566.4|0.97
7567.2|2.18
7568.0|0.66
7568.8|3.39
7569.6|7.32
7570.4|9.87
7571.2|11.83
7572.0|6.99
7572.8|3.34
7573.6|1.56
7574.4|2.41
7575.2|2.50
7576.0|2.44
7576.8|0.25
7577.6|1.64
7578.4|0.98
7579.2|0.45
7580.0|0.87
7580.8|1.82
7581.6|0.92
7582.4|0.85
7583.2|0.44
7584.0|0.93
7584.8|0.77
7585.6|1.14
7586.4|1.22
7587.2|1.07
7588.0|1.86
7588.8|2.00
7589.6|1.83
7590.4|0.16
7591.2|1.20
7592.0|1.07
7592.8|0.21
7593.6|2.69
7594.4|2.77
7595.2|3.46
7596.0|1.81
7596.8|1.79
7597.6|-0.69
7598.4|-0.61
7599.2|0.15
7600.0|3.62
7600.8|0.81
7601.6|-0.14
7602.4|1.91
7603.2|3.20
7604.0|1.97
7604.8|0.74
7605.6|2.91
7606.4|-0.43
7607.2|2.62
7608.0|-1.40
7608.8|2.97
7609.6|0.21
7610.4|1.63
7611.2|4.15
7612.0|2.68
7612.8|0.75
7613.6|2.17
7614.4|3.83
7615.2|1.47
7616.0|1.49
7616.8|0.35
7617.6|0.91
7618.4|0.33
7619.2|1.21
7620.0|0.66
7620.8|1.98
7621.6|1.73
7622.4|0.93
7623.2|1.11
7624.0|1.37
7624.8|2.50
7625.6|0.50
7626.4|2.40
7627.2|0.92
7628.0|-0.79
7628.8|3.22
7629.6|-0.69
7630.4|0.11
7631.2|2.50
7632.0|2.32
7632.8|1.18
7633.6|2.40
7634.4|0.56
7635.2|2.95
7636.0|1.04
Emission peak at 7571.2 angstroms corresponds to H-alpha 6563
